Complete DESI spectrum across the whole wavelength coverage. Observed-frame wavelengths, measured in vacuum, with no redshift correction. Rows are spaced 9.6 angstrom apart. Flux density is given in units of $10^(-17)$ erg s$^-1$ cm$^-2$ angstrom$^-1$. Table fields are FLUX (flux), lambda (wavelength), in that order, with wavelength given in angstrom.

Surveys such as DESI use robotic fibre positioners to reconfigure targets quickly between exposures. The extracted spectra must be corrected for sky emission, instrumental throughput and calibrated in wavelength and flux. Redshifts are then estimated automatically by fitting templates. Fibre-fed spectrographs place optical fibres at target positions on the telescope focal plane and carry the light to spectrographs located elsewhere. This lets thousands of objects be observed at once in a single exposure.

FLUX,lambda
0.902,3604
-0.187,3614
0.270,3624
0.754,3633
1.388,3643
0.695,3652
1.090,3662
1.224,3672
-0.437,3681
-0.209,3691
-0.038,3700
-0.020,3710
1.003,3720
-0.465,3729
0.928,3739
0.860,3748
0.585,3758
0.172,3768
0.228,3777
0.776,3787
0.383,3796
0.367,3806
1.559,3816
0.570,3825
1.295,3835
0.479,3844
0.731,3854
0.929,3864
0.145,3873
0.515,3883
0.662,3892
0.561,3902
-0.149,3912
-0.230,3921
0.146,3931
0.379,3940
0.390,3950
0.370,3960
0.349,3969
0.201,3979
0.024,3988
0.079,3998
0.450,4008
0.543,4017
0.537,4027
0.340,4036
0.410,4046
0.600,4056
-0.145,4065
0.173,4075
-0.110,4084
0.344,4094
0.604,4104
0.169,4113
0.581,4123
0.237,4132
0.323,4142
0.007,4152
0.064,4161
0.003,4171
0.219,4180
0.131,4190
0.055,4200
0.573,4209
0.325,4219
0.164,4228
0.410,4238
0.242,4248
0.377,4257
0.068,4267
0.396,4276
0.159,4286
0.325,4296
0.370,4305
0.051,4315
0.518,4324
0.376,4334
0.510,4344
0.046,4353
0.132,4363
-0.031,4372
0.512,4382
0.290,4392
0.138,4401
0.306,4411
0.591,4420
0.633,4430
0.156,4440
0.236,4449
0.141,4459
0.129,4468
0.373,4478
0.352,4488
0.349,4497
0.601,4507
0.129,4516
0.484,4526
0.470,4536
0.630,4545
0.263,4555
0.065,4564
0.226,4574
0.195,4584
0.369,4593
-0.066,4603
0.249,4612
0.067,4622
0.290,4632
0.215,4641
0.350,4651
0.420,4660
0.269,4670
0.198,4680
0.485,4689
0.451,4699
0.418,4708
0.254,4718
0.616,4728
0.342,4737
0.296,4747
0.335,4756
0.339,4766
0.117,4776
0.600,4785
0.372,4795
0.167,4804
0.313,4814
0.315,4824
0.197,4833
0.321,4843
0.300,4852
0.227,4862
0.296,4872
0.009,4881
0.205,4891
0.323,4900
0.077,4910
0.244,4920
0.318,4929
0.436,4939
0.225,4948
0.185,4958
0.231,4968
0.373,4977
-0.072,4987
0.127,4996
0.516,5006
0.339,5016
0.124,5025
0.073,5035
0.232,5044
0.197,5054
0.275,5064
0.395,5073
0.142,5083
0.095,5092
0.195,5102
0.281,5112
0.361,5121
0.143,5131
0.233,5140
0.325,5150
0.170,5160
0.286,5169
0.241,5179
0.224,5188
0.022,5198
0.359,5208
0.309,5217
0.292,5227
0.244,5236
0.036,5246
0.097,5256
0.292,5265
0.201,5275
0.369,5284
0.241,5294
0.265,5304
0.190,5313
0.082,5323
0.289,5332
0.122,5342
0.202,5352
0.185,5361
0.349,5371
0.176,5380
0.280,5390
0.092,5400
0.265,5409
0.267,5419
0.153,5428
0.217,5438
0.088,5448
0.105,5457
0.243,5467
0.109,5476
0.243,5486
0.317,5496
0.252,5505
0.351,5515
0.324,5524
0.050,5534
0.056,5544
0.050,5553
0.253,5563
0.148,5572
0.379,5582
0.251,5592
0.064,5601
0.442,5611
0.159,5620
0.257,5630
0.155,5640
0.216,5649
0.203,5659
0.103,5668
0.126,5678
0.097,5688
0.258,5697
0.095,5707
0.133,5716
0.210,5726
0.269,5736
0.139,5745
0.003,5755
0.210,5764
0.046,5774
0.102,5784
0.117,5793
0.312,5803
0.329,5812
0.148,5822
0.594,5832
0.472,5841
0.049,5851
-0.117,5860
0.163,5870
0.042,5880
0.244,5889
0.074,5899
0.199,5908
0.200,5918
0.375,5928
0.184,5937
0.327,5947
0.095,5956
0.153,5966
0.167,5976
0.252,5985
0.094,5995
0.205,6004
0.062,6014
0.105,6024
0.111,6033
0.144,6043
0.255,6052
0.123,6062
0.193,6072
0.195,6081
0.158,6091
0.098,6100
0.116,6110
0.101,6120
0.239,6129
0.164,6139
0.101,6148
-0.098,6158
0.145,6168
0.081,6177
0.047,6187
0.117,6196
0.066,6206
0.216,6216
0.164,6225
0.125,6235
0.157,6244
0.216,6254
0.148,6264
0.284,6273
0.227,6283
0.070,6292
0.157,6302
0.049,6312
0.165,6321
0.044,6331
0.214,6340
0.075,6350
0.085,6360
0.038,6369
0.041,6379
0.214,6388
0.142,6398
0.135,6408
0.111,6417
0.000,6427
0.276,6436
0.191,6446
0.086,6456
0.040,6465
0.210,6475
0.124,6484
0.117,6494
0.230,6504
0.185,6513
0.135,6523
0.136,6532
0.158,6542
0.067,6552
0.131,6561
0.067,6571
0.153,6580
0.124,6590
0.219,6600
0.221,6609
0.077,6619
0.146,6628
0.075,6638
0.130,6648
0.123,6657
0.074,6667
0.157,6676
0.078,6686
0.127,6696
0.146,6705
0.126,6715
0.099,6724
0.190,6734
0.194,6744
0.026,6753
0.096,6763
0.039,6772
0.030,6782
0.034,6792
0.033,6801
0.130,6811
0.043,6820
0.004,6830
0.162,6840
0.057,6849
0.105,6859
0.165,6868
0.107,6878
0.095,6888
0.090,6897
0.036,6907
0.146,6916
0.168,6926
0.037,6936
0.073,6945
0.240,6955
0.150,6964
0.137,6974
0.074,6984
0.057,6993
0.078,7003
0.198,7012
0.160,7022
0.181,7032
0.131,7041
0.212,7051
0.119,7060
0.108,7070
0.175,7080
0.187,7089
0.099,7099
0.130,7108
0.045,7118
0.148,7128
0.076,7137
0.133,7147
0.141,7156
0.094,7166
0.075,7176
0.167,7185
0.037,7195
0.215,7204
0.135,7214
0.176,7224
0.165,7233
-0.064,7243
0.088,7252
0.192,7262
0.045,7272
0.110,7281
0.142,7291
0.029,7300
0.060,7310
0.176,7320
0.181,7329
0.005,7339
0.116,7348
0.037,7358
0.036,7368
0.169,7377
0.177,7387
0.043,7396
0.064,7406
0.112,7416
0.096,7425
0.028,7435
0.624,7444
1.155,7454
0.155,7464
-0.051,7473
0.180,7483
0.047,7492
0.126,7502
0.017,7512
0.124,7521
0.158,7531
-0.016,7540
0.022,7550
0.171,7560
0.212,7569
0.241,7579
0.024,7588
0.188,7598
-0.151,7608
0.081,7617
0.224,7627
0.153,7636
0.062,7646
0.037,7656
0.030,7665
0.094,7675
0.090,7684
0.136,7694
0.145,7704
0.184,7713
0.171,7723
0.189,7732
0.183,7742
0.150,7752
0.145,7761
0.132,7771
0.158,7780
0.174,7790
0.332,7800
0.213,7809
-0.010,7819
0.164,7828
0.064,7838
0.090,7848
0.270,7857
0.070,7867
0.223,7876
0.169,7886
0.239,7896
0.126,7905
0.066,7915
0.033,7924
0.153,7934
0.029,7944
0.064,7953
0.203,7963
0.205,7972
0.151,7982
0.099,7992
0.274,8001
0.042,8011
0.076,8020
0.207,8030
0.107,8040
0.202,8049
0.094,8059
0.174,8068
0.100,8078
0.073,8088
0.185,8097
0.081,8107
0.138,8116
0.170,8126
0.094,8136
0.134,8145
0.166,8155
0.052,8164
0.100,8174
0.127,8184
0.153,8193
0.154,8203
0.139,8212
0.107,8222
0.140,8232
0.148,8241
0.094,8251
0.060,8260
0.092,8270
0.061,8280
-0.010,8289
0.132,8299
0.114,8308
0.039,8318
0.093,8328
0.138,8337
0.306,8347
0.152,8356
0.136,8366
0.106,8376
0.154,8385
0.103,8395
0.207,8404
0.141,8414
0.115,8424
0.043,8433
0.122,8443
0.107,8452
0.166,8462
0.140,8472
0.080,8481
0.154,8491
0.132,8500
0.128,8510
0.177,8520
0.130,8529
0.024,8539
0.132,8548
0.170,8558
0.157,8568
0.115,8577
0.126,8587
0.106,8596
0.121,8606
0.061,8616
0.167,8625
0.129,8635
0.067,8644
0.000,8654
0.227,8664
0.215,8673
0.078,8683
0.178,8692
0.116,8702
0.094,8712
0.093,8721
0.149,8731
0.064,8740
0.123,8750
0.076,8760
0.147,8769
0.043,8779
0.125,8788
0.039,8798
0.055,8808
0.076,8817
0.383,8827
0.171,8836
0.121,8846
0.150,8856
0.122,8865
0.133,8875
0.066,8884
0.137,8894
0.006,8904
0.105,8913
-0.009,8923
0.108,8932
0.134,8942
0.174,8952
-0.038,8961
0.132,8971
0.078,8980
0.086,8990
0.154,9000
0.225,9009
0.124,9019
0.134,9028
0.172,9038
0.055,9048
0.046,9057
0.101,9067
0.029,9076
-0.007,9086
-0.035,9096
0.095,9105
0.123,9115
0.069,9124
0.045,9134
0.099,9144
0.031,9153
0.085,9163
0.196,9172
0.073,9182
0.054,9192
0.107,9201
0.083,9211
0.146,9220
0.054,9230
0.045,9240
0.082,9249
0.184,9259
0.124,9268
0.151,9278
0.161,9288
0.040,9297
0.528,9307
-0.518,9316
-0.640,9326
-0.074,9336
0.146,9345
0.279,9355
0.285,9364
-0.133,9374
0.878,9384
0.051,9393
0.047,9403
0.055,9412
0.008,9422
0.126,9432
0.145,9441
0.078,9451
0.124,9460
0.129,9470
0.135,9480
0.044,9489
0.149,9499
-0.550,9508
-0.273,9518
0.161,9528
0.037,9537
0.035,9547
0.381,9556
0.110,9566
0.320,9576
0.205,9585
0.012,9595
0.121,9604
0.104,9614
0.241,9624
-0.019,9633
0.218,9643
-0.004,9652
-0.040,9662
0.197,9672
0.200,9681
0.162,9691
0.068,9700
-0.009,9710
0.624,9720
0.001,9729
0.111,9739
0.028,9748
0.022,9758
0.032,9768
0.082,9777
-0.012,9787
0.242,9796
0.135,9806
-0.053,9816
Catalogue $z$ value 0.998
